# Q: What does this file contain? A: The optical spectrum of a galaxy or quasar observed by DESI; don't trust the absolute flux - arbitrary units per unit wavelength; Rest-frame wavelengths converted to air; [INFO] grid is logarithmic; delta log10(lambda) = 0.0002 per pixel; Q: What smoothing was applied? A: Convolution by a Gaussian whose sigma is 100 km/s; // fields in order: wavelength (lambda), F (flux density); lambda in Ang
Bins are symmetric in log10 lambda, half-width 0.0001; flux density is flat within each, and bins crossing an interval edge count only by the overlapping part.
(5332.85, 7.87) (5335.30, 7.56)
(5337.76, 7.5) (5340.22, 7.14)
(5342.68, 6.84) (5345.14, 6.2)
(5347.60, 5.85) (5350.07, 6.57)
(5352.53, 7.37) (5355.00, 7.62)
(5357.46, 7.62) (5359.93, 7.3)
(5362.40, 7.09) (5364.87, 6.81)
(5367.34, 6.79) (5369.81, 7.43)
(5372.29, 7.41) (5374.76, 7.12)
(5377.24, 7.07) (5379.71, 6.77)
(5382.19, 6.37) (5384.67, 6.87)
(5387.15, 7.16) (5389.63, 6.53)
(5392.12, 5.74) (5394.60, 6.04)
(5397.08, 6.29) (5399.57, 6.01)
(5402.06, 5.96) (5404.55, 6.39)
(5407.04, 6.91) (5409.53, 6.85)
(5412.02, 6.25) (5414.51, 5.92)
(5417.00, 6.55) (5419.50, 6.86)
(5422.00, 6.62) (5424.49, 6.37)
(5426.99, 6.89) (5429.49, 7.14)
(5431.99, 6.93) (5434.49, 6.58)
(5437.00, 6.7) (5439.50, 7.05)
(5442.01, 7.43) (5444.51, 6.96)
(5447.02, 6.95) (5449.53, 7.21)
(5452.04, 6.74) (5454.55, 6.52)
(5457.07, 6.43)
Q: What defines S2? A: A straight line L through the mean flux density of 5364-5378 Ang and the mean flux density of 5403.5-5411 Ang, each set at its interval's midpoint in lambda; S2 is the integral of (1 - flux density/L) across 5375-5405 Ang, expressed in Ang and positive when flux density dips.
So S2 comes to 1.95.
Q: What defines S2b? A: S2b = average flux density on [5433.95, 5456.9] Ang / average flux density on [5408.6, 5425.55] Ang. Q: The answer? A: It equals 1.06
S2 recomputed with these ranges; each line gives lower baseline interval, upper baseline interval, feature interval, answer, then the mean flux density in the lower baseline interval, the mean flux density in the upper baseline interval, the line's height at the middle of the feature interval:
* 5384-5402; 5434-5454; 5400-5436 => 0.33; 6.33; 6.95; 6.64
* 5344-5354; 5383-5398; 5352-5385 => -3.22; 6.52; 6.44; 6.48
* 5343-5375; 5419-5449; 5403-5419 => 1.00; 7.01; 6.88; 6.92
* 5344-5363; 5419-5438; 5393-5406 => 1.32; 6.95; 6.76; 6.83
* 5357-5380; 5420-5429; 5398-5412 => 0.90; 7.14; 6.69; 6.85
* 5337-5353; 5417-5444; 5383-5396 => 0.63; 6.73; 6.85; 6.79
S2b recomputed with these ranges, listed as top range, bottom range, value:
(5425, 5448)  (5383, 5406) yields 1.10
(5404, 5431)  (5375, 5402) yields 1.02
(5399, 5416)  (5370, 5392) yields 0.92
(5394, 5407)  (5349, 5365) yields 0.86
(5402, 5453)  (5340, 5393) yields 0.98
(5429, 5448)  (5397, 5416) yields 1.10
